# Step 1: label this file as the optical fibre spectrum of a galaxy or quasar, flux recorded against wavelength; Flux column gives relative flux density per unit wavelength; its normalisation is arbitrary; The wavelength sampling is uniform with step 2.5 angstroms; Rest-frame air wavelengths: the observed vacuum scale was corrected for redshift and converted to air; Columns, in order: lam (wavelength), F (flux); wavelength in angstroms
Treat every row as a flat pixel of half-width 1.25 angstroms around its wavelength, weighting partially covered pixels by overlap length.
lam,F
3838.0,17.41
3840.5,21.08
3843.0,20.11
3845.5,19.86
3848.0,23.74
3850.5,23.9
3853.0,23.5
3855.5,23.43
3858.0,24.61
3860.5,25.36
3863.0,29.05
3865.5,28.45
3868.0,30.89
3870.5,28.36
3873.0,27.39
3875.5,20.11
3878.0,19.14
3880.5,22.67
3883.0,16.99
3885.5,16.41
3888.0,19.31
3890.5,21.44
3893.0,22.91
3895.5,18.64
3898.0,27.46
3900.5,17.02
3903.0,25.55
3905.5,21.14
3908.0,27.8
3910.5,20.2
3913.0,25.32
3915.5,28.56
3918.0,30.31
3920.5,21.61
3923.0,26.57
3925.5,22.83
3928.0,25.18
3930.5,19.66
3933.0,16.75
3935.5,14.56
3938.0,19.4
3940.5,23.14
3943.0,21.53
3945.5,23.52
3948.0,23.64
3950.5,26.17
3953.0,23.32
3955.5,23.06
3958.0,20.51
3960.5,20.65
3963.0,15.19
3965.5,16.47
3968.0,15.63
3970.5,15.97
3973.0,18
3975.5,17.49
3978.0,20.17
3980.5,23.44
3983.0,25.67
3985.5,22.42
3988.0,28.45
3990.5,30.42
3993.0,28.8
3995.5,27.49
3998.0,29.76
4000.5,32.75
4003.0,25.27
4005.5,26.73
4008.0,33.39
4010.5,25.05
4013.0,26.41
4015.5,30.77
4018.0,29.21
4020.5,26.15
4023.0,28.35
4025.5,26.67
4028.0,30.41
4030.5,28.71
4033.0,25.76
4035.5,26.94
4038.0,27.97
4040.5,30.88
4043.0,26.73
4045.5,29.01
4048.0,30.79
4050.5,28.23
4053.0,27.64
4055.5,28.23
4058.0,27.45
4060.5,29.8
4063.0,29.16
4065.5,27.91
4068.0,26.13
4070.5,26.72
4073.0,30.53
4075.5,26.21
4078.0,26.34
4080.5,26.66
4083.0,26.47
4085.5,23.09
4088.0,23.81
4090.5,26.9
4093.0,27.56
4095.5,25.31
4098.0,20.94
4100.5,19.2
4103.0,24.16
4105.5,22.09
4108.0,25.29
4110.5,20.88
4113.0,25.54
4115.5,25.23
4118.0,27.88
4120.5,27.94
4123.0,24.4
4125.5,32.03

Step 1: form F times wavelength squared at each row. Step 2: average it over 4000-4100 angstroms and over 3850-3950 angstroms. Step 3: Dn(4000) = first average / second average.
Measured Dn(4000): 1.3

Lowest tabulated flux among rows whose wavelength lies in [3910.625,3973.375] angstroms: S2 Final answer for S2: 14.56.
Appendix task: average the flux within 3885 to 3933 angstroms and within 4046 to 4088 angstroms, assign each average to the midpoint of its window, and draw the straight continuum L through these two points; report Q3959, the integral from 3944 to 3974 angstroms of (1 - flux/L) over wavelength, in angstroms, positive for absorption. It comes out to 5.13 angstroms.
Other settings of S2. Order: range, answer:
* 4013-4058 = 25.76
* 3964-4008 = 15.63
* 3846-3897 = 16.41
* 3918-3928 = 21.61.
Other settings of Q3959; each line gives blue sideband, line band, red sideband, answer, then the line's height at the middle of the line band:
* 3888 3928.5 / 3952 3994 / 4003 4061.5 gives 7.5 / 26.1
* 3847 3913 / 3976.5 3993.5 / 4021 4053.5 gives 0.8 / 26.6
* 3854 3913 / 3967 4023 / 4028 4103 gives 0.1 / 25.5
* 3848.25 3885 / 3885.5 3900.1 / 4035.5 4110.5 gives 2.0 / 24.6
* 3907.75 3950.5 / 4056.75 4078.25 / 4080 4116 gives -3.6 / 23.9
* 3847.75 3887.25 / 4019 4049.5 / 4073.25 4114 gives -4.8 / 24.4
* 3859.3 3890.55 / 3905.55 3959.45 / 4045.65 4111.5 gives 2.9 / 24.3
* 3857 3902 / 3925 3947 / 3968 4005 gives 2.9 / 23.8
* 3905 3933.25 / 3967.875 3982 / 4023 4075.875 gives 3.9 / 25.9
